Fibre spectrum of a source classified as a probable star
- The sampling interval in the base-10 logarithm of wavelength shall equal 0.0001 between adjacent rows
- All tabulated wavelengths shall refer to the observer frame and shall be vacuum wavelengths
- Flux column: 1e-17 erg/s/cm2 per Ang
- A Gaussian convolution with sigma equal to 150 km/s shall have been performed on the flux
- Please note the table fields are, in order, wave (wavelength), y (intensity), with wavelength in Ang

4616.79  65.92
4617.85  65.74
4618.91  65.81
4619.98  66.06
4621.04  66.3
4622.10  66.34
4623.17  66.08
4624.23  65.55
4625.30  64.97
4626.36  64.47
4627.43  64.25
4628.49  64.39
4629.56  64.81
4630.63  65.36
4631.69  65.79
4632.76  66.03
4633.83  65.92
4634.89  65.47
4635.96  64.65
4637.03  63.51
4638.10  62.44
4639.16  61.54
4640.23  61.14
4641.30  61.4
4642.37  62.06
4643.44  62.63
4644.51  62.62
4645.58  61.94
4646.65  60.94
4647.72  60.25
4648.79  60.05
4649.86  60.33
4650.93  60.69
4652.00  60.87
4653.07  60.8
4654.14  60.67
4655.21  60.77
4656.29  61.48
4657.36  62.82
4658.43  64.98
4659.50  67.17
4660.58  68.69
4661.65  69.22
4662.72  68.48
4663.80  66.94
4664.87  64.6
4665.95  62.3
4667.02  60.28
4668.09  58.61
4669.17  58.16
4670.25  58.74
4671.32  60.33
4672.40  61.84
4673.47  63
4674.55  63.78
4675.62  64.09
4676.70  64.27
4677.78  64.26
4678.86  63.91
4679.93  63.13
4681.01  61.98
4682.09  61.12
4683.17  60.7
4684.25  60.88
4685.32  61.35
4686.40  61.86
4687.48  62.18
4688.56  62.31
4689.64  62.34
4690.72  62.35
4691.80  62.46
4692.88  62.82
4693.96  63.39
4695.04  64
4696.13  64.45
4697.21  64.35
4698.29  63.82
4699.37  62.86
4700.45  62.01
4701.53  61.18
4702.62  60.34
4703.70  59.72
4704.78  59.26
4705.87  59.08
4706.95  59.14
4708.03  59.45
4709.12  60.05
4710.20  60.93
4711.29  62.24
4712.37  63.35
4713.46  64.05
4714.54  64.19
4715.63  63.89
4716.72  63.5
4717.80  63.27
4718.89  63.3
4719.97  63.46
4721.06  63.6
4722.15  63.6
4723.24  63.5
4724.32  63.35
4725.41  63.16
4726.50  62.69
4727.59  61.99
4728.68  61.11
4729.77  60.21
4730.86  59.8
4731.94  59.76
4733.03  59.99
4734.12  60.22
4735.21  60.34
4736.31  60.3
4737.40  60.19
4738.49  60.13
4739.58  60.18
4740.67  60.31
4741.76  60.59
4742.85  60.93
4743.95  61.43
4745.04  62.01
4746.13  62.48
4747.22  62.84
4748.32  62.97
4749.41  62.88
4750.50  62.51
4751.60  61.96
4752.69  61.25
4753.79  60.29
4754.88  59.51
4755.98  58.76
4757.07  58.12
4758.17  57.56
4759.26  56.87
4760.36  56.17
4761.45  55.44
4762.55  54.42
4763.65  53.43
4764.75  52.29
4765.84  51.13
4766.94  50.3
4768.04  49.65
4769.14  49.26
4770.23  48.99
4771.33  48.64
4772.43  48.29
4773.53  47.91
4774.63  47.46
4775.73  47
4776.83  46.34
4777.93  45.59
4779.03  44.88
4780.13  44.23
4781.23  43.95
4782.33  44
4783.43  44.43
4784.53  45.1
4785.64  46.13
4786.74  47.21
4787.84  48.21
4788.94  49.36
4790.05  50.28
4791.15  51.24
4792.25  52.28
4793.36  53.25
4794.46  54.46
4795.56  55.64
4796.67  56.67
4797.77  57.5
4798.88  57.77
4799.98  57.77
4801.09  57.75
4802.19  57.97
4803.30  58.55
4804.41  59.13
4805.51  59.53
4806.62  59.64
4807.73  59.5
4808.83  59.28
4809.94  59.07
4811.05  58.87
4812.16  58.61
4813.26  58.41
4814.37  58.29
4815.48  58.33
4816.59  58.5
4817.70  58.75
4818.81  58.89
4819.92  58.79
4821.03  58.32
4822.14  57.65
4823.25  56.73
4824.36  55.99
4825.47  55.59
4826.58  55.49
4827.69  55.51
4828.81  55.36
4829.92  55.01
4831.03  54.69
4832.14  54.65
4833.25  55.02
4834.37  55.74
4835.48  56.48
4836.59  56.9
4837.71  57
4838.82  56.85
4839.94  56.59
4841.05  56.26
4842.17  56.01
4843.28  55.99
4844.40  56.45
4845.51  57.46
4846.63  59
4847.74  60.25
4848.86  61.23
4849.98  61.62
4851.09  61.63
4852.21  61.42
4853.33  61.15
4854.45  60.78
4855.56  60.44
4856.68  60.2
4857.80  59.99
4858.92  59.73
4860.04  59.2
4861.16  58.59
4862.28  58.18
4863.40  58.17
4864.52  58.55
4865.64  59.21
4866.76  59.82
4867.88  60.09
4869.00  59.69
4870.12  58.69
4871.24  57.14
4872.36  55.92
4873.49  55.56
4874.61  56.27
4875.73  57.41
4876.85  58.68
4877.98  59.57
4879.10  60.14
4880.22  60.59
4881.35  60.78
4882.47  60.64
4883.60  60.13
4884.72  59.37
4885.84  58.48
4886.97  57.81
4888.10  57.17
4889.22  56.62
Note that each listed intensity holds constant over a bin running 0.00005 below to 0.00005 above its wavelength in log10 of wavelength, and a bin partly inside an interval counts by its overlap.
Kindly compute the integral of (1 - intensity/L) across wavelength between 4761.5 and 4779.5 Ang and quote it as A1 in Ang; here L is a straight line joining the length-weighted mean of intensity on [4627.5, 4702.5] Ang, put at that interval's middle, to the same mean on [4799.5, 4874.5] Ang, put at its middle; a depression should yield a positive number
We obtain 3.2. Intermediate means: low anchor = 62.8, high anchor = 58.1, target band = 49.3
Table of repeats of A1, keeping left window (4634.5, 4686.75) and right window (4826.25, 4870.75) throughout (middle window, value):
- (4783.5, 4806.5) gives 2.19 Ang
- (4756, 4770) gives 1.48 Ang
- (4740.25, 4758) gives -0.19 Ang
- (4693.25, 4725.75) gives -0.55 Ang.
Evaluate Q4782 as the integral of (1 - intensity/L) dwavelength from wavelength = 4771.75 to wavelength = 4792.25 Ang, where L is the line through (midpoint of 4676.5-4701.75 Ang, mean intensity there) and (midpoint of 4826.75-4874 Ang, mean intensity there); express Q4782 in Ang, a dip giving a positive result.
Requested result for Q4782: 4.5 Ang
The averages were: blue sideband 62.7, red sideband 58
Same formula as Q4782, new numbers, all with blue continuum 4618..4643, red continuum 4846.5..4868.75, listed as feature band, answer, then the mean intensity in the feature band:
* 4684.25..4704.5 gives 0.3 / 62.4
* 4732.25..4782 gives 5.2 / 55.5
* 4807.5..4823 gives 0.6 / 58.6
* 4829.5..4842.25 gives 0.9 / 55.9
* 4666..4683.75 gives 0.5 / 61.8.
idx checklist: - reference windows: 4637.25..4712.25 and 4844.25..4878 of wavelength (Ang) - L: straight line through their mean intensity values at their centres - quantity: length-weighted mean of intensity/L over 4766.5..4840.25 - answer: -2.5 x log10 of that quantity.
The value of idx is 0.12 mag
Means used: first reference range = 62.2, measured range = 53.8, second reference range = 59.1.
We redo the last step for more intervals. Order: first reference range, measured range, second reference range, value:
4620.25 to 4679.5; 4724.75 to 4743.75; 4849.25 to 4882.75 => 0.019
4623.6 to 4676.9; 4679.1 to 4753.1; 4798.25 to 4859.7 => -0.011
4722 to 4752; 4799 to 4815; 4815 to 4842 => -0.018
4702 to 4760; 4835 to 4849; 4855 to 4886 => 0.040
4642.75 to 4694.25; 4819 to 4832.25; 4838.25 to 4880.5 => 0.059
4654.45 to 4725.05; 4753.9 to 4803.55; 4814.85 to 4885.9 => 0.166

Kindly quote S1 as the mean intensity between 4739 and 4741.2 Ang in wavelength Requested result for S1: 60.3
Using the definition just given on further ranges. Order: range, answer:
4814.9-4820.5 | 58.6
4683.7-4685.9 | 61.3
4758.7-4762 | 56.3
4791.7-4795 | 53.3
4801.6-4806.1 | 58.8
